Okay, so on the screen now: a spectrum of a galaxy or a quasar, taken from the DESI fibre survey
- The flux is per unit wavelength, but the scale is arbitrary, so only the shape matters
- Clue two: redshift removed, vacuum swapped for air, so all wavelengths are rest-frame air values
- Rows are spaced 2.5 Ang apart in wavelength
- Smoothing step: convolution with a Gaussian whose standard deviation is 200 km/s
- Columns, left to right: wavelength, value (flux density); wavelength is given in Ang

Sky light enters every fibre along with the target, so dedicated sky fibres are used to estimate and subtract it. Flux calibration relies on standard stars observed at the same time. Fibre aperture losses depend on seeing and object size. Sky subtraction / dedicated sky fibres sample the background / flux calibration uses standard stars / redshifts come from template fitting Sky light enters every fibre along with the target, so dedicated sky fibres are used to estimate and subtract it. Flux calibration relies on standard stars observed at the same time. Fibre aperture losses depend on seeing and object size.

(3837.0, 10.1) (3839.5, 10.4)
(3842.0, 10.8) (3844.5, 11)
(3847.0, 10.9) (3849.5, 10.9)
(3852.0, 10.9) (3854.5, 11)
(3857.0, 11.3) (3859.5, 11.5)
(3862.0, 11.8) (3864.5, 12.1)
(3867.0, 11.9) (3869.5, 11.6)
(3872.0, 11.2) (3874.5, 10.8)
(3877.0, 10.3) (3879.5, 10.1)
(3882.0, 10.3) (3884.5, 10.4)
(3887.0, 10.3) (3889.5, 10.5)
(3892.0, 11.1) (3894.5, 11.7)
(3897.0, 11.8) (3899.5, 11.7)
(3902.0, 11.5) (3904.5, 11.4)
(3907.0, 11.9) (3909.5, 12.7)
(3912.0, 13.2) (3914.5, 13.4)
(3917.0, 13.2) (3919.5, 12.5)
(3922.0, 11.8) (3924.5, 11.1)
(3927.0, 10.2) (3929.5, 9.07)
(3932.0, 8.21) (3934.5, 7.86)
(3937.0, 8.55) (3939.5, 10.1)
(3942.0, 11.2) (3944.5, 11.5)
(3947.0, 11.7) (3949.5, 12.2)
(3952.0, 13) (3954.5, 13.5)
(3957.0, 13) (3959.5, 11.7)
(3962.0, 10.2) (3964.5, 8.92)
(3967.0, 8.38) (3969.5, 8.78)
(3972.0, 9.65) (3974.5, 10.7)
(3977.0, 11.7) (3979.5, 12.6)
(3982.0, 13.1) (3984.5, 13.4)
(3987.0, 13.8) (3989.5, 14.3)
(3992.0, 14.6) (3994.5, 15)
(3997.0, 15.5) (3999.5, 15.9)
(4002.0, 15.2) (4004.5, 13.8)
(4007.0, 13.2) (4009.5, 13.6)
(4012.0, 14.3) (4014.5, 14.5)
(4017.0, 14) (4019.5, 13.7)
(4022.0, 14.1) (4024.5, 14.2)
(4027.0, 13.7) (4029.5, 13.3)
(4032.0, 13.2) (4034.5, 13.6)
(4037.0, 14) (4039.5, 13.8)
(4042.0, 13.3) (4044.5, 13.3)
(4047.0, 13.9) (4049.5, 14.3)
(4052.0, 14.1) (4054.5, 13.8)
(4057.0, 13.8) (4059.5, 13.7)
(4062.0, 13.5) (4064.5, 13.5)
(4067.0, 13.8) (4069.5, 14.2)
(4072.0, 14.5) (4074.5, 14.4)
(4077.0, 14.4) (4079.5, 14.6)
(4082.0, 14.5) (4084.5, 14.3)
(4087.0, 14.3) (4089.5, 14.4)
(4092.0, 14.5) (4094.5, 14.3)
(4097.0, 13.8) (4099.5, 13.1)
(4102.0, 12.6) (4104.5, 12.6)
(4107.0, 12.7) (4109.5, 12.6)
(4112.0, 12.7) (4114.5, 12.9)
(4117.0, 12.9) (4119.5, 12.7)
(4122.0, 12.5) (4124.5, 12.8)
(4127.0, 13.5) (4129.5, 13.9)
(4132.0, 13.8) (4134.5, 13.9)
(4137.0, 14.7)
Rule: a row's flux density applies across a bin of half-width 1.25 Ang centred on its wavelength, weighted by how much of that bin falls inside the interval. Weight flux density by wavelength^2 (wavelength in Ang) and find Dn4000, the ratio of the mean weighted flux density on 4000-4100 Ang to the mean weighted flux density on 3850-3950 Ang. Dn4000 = 1.4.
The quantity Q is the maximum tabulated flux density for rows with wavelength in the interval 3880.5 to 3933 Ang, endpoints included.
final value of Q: 13.4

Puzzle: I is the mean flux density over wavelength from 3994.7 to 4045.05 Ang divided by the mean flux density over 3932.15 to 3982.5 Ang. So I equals 1.30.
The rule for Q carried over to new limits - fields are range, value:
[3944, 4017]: 15.9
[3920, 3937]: 11.8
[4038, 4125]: 14.6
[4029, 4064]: 14.3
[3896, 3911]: 12.7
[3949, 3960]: 13.5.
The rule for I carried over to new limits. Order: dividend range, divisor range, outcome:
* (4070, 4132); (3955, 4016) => 1.06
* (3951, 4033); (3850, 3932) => 1.15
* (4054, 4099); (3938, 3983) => 1.26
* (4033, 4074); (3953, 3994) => 1.17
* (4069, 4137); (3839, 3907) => 1.23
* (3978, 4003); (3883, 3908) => 1.28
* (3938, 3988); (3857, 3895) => 1.04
